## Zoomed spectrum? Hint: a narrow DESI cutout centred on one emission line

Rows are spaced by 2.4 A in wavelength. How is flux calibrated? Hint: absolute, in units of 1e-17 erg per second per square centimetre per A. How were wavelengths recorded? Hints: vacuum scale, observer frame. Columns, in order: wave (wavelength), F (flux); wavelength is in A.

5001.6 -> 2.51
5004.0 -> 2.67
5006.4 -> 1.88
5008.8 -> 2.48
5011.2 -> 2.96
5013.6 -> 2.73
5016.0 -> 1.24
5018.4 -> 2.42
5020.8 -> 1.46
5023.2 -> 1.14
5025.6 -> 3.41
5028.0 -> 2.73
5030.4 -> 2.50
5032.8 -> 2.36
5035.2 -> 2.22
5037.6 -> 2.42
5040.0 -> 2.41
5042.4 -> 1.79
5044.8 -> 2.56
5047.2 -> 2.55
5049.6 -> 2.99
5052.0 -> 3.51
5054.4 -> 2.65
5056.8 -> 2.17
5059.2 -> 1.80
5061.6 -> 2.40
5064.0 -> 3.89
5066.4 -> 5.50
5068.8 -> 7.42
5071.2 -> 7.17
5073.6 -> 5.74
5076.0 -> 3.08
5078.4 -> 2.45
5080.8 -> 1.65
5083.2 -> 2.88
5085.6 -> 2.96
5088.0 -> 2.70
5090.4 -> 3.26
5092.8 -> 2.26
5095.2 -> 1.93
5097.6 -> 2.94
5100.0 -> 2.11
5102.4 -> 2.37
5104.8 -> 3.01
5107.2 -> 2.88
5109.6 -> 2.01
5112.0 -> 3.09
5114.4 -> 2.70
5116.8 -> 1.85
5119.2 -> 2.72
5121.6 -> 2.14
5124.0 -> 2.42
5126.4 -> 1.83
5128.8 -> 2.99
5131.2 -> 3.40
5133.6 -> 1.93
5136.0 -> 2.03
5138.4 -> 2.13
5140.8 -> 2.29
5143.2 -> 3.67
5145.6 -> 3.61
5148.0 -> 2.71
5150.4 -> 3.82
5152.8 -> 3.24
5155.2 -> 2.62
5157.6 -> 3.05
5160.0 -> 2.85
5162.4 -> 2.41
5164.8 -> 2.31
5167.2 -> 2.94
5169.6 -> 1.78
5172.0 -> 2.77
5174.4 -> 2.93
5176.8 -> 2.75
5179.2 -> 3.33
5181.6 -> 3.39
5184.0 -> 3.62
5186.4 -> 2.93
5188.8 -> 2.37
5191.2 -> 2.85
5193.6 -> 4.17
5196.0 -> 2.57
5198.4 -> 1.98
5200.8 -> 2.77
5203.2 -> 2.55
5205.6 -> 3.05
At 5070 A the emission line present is [O II]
